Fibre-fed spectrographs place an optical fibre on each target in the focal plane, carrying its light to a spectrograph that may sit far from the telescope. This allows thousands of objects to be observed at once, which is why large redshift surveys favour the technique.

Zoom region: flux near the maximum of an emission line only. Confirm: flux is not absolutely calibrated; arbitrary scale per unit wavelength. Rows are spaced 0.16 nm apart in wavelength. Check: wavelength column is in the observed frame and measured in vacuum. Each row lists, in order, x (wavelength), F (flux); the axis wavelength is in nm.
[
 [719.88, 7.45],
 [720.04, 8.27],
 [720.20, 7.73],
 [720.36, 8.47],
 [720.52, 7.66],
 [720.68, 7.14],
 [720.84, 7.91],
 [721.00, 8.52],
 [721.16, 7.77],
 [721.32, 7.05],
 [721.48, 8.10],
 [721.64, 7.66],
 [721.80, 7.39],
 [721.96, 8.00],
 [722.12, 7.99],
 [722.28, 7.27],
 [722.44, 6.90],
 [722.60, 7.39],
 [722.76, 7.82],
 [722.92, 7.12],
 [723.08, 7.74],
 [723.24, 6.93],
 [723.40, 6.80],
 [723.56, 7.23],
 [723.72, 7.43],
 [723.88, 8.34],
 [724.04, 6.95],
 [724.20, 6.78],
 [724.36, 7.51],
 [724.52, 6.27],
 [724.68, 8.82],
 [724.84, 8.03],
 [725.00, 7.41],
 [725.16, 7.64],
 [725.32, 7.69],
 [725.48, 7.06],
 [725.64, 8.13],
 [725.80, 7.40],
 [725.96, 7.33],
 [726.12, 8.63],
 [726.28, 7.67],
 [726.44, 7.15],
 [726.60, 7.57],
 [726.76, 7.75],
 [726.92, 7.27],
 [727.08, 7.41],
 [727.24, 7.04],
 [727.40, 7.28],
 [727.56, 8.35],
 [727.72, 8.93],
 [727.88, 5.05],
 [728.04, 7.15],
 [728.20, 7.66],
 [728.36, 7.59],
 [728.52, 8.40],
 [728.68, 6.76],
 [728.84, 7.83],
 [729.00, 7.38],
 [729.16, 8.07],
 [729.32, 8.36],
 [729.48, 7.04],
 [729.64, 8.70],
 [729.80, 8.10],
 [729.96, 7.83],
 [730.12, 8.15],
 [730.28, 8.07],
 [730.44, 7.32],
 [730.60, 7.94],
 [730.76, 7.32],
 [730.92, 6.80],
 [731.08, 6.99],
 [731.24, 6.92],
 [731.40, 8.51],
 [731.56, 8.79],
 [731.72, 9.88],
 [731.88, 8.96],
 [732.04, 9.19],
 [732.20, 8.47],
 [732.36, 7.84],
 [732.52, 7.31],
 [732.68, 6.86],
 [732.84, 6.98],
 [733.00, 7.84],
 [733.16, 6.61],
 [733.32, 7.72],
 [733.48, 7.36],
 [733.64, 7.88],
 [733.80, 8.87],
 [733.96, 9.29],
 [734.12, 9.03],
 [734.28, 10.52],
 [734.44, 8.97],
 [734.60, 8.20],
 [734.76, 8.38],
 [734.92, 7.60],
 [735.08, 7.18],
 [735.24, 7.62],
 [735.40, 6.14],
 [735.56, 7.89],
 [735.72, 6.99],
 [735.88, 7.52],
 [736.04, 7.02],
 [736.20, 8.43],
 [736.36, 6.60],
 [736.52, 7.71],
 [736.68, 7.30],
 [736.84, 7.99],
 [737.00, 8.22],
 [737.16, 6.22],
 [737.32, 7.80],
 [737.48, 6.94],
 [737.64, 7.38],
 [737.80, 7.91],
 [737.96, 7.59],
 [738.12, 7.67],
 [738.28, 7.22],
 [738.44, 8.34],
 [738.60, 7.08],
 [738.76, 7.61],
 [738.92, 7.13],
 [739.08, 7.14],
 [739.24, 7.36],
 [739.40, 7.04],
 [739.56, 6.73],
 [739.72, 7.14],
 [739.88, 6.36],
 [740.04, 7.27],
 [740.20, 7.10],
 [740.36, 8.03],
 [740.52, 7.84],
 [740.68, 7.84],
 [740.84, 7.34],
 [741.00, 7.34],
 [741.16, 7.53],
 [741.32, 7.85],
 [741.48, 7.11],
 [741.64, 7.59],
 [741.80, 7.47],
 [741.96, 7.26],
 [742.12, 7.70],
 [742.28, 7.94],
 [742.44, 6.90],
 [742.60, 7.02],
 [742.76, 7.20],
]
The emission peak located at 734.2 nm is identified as [N II]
